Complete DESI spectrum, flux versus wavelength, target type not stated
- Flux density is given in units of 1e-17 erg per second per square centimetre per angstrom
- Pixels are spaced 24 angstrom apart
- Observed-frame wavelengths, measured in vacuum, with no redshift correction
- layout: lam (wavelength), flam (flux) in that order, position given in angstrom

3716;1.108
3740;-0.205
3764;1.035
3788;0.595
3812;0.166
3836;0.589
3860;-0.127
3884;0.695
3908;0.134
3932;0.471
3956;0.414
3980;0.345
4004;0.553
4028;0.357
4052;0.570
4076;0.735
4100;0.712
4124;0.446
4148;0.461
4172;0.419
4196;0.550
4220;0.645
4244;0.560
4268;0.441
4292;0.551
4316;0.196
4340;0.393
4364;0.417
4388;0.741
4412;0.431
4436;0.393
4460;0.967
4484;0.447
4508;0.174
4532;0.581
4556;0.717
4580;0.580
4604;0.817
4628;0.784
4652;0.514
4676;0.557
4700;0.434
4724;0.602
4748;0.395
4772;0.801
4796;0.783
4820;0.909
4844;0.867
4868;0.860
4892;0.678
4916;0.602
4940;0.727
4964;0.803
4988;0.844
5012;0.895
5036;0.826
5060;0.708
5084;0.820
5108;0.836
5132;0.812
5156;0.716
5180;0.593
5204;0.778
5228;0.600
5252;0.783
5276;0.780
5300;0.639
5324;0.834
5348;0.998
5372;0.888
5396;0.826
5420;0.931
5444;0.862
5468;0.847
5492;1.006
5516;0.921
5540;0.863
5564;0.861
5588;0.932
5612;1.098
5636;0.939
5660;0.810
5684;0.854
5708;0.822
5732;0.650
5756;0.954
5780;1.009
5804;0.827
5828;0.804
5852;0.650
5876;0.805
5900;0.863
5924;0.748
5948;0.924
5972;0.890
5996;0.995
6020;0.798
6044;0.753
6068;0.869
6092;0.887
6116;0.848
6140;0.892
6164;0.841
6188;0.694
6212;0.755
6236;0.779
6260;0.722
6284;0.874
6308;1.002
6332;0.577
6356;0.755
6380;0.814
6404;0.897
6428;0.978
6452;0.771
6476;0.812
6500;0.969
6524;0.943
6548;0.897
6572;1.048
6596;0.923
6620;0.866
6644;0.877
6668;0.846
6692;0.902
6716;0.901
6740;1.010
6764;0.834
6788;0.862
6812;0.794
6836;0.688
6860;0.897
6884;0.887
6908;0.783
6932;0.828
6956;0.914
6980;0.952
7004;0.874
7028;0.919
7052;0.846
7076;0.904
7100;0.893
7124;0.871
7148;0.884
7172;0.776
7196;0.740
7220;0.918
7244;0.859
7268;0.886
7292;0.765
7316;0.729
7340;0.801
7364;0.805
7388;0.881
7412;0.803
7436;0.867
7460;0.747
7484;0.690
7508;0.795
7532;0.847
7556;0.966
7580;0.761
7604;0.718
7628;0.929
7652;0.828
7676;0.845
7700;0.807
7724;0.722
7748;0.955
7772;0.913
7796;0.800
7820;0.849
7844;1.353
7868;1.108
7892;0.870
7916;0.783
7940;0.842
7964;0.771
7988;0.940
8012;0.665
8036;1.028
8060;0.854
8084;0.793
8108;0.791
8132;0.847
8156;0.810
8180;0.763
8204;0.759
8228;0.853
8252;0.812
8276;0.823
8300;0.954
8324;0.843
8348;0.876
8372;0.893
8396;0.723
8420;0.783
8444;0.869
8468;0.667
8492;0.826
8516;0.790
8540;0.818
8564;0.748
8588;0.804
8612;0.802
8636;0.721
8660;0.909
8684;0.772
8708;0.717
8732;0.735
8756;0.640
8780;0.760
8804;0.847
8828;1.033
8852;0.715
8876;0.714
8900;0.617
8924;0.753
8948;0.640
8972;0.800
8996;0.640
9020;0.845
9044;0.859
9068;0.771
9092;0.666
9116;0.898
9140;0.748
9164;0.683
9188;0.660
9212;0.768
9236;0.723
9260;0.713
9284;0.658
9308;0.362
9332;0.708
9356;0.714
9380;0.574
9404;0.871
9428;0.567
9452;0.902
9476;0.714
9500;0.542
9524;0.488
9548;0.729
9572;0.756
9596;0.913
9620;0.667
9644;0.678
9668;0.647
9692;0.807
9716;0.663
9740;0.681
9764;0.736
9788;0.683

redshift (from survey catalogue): 0.195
